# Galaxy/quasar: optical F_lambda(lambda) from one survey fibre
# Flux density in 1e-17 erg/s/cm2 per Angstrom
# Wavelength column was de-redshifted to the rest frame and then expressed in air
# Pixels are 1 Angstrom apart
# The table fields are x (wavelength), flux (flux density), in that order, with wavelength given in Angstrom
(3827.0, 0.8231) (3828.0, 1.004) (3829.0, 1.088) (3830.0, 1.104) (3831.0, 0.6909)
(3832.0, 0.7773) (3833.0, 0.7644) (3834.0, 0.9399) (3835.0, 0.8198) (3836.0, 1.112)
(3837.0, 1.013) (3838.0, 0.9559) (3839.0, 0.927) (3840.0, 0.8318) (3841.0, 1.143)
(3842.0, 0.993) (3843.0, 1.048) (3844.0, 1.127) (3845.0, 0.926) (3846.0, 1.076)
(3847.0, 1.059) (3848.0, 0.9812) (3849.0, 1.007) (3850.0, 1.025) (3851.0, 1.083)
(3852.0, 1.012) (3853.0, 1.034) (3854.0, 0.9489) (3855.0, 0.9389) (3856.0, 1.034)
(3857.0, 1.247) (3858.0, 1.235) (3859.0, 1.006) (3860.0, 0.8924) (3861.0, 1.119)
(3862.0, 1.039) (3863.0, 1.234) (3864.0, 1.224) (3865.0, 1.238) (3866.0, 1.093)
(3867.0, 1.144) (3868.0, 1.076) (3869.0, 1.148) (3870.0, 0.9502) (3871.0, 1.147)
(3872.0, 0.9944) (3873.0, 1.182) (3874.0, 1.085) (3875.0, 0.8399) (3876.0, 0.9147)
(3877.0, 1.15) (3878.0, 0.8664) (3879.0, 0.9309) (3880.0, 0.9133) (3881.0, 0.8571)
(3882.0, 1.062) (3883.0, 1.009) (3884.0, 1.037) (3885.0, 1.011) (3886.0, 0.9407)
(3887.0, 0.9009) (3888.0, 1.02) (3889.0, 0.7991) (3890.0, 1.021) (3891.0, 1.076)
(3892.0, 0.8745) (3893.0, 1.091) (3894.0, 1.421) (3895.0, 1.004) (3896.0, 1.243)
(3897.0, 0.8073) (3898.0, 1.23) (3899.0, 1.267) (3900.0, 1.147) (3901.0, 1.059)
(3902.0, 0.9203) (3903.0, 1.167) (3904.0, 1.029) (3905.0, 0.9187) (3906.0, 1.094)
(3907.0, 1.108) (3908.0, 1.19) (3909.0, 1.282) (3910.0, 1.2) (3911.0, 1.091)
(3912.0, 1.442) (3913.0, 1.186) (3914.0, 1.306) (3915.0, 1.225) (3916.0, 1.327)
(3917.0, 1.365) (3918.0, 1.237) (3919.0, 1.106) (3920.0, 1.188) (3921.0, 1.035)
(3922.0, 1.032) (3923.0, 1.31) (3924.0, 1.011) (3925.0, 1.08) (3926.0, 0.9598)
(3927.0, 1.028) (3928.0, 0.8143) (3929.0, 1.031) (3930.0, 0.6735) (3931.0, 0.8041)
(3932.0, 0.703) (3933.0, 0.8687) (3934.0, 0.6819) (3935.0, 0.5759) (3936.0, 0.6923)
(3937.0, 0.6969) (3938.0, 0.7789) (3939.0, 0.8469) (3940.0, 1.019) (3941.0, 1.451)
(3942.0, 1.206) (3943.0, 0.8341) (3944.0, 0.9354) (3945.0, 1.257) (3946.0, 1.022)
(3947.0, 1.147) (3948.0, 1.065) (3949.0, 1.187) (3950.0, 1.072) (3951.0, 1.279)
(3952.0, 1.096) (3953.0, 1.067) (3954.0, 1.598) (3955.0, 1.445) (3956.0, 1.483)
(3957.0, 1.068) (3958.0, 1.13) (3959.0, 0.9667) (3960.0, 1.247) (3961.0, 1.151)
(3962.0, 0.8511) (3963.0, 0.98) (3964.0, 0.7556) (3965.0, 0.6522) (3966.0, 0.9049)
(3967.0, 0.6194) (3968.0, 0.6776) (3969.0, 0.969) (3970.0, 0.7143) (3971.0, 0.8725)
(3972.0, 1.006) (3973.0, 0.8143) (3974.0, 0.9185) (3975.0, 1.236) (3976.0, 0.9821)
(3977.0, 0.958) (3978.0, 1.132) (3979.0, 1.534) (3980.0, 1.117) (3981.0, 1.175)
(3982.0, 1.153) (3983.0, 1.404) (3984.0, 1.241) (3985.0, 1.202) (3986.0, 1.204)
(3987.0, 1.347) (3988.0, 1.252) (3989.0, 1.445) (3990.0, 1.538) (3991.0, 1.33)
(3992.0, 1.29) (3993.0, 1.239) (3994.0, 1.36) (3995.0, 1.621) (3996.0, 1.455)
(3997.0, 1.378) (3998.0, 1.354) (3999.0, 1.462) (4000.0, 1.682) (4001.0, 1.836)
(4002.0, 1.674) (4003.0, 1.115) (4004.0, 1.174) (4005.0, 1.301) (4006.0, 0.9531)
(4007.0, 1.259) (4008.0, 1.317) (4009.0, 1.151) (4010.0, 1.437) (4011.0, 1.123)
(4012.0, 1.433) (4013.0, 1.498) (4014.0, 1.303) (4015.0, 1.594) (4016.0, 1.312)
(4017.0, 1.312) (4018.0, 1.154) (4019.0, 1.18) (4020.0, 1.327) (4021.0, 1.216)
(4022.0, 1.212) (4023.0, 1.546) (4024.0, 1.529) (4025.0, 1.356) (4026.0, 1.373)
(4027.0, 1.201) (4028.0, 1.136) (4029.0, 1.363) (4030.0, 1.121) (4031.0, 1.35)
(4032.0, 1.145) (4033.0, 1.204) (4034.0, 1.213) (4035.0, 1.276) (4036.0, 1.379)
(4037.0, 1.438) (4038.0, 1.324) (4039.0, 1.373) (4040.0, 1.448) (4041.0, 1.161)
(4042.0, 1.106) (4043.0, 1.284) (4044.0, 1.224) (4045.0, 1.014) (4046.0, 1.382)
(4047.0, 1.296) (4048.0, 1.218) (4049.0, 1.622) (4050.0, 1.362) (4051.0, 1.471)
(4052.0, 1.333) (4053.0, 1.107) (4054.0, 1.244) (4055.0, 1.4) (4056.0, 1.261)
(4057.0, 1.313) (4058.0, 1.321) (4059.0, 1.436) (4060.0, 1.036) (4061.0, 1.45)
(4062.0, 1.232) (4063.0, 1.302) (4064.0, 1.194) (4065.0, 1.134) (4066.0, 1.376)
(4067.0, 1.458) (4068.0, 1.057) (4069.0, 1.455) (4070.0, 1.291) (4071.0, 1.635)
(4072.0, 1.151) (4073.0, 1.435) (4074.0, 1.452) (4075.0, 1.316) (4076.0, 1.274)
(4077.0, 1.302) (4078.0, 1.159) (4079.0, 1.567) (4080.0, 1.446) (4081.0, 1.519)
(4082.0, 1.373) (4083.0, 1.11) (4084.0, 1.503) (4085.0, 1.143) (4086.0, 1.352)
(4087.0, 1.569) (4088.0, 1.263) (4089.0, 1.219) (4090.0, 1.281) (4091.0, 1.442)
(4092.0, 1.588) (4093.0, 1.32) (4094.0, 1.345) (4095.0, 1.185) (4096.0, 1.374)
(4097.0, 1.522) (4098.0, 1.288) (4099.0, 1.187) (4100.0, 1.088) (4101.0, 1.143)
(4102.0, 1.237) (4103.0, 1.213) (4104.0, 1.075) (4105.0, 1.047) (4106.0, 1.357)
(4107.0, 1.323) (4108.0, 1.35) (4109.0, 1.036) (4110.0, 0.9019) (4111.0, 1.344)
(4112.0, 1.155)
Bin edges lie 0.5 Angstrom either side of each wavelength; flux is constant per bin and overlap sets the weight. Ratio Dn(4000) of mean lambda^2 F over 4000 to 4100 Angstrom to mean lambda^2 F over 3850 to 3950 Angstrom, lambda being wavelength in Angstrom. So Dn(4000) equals 1.36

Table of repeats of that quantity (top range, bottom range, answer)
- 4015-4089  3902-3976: 1.34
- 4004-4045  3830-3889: 1.38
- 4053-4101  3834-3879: 1.42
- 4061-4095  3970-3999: 1.14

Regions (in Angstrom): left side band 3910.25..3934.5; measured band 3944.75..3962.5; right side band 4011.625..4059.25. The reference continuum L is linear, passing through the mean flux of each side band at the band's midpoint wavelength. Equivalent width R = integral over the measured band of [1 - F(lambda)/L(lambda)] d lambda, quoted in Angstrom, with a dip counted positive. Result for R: -0.6 Angstrom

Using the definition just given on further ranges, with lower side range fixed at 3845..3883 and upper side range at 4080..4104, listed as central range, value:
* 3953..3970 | 2.0 Angstrom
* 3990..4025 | -4.2 Angstrom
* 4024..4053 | -1.0 Angstrom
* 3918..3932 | 1.4 Angstrom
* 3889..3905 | 0.1 Angstrom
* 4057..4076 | -0.5 Angstrom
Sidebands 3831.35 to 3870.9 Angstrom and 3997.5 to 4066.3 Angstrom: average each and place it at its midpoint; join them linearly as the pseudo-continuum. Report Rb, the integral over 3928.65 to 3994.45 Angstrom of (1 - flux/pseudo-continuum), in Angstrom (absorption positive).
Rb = 7.9 Angstrom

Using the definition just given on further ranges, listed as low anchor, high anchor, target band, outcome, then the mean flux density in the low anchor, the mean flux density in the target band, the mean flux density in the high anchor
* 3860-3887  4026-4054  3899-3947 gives 2.83 Angstrom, 1.04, 1.04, 1.28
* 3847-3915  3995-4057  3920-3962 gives 5.09 Angstrom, 1.07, 1.03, 1.32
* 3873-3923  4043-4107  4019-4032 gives -0.55 Angstrom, 1.09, 1.3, 1.31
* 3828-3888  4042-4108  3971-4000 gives -1.64 Angstrom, 1.02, 1.26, 1.31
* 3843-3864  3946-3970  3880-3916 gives -1.14 Angstrom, 1.06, 1.09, 1.05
